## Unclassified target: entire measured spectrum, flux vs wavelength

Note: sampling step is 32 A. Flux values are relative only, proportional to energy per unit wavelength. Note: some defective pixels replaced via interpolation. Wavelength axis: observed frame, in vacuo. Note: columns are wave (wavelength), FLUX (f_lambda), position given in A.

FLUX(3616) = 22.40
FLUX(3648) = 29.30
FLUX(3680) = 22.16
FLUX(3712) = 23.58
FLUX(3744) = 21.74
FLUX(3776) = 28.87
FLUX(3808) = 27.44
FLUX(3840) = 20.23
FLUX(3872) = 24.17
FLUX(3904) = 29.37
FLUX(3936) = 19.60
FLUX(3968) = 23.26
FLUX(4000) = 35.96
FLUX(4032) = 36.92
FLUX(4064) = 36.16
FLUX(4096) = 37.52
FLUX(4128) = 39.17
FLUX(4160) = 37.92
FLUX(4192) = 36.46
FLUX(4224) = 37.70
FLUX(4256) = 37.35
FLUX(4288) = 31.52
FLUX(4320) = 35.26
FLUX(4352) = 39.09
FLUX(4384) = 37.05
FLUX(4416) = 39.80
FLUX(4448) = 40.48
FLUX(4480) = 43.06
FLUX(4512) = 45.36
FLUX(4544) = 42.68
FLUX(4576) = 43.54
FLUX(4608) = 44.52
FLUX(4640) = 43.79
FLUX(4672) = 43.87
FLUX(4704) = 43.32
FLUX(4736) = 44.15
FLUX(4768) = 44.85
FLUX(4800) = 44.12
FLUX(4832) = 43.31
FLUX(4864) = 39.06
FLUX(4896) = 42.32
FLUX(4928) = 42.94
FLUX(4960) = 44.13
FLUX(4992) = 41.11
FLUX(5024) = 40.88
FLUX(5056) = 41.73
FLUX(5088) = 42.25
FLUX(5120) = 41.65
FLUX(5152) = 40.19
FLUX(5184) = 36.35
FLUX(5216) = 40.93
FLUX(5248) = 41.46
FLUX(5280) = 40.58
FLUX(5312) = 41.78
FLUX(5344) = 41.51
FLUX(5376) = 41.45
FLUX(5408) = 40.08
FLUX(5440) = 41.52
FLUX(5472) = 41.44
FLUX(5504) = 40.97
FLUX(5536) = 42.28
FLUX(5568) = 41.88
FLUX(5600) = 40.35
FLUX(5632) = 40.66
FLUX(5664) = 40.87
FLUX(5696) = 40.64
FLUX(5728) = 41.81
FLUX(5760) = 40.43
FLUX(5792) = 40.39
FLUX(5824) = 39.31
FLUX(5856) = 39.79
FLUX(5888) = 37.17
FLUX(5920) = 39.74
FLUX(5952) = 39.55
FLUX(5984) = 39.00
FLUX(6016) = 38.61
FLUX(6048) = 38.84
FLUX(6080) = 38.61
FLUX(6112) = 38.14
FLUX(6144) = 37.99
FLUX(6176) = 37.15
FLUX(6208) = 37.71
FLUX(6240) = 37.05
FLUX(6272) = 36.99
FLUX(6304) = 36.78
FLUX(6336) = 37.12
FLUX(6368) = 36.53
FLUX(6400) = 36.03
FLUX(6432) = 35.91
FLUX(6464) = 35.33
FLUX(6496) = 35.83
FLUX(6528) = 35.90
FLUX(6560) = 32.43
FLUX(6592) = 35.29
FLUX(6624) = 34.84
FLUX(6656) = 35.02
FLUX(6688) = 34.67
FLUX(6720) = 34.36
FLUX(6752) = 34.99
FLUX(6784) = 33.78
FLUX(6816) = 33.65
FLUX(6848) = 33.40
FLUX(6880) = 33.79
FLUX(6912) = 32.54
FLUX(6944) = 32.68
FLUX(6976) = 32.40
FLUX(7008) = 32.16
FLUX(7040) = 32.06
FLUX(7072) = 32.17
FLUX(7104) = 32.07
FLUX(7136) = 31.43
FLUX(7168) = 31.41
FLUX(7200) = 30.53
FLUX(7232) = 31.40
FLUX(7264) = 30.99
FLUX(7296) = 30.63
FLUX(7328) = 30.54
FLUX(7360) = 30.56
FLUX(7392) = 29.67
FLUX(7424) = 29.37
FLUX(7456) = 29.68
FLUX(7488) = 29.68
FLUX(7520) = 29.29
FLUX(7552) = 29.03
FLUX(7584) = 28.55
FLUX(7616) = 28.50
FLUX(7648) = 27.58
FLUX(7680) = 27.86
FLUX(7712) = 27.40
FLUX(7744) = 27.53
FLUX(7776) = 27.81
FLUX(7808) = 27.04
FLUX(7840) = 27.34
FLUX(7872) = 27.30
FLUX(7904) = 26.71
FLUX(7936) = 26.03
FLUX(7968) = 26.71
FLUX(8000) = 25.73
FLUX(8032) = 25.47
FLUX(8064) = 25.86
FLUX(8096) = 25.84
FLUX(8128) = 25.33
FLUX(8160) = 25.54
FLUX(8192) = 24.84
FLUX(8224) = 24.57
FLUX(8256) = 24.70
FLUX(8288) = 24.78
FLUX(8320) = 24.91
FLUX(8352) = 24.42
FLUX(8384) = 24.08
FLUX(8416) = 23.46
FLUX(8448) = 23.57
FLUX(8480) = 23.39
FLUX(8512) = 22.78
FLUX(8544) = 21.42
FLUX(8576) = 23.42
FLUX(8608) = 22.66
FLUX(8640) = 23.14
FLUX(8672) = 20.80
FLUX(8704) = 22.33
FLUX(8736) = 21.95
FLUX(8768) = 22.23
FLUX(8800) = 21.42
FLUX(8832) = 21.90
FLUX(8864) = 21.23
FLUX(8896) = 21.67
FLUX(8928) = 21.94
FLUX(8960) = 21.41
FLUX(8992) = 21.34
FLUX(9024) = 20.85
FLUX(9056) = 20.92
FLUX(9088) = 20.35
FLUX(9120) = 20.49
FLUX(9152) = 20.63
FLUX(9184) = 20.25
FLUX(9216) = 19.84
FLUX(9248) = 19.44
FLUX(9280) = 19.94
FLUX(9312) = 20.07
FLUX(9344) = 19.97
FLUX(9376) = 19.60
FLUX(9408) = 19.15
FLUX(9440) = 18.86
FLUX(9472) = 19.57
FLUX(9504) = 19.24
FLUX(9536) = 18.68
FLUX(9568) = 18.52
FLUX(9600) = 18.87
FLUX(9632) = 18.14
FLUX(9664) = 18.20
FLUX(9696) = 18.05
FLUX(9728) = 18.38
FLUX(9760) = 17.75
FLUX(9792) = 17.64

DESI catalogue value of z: 0.000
